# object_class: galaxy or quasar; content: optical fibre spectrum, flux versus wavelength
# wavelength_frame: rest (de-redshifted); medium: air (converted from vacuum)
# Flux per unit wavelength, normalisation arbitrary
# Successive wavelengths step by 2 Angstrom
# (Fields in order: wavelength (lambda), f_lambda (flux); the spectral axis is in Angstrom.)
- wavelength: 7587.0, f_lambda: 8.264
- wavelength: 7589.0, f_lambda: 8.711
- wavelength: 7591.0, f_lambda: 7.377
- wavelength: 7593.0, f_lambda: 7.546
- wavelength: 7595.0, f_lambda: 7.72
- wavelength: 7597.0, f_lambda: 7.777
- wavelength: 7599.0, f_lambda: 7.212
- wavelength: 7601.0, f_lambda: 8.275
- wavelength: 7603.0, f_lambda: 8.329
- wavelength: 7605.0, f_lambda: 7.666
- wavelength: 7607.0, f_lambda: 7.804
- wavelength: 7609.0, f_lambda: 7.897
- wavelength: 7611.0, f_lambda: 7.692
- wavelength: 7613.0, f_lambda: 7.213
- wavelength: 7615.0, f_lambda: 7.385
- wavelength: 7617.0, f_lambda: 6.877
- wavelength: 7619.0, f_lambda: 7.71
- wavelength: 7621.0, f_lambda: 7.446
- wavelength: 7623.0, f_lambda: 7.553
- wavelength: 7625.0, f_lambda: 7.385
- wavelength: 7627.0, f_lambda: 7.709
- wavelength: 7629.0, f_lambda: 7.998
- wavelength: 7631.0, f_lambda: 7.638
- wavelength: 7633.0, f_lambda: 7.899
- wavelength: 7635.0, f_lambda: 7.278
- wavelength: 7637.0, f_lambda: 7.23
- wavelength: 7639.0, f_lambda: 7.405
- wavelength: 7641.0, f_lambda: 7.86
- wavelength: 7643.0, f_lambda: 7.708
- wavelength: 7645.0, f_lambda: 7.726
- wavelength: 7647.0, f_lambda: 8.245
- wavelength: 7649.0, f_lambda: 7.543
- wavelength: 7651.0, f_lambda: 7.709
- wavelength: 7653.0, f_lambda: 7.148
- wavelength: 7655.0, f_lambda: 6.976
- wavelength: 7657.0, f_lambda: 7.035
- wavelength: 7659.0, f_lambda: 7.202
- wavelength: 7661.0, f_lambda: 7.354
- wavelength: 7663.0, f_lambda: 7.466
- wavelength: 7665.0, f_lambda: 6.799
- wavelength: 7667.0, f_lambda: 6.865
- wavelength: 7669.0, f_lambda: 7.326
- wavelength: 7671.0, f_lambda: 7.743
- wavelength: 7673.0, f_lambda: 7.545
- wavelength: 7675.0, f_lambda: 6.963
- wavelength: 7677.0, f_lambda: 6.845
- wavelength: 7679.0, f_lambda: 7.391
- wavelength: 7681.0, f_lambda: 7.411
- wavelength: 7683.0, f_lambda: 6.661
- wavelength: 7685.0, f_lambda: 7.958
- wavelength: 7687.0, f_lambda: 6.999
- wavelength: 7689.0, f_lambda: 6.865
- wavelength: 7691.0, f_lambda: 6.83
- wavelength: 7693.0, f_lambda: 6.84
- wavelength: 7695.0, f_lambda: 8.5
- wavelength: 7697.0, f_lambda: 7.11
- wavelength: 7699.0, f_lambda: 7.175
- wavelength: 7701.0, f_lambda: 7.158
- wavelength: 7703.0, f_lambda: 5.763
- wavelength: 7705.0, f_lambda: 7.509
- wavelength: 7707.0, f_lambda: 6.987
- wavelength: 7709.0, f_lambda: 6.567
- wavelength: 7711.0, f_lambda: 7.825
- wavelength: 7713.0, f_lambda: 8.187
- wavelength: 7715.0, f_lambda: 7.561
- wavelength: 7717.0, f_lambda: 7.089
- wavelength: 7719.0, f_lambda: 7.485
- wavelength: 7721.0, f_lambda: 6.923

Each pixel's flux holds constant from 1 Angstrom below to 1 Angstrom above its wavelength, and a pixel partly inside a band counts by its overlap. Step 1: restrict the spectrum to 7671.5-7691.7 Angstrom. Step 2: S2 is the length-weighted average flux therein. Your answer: 7.17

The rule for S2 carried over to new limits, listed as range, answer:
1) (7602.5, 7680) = 7.47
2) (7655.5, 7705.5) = 7.17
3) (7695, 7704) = 6.99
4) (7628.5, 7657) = 7.57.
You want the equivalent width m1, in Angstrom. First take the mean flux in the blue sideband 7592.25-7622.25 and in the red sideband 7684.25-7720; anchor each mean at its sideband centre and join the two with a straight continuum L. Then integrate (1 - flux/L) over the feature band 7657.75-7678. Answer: 0.5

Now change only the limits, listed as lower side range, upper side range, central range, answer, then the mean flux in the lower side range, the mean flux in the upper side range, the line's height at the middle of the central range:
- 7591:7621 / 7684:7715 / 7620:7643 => -0.2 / 7.63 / 7.23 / 7.52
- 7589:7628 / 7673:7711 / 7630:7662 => -0.4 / 7.64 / 7.12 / 7.4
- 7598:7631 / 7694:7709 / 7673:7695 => 0.2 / 7.63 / 7.13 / 7.23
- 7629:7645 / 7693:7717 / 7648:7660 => 0.4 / 7.61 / 7.28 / 7.53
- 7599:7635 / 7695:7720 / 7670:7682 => 0.1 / 7.65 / 7.25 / 7.39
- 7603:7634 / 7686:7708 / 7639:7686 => -0.4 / 7.62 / 7.07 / 7.31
